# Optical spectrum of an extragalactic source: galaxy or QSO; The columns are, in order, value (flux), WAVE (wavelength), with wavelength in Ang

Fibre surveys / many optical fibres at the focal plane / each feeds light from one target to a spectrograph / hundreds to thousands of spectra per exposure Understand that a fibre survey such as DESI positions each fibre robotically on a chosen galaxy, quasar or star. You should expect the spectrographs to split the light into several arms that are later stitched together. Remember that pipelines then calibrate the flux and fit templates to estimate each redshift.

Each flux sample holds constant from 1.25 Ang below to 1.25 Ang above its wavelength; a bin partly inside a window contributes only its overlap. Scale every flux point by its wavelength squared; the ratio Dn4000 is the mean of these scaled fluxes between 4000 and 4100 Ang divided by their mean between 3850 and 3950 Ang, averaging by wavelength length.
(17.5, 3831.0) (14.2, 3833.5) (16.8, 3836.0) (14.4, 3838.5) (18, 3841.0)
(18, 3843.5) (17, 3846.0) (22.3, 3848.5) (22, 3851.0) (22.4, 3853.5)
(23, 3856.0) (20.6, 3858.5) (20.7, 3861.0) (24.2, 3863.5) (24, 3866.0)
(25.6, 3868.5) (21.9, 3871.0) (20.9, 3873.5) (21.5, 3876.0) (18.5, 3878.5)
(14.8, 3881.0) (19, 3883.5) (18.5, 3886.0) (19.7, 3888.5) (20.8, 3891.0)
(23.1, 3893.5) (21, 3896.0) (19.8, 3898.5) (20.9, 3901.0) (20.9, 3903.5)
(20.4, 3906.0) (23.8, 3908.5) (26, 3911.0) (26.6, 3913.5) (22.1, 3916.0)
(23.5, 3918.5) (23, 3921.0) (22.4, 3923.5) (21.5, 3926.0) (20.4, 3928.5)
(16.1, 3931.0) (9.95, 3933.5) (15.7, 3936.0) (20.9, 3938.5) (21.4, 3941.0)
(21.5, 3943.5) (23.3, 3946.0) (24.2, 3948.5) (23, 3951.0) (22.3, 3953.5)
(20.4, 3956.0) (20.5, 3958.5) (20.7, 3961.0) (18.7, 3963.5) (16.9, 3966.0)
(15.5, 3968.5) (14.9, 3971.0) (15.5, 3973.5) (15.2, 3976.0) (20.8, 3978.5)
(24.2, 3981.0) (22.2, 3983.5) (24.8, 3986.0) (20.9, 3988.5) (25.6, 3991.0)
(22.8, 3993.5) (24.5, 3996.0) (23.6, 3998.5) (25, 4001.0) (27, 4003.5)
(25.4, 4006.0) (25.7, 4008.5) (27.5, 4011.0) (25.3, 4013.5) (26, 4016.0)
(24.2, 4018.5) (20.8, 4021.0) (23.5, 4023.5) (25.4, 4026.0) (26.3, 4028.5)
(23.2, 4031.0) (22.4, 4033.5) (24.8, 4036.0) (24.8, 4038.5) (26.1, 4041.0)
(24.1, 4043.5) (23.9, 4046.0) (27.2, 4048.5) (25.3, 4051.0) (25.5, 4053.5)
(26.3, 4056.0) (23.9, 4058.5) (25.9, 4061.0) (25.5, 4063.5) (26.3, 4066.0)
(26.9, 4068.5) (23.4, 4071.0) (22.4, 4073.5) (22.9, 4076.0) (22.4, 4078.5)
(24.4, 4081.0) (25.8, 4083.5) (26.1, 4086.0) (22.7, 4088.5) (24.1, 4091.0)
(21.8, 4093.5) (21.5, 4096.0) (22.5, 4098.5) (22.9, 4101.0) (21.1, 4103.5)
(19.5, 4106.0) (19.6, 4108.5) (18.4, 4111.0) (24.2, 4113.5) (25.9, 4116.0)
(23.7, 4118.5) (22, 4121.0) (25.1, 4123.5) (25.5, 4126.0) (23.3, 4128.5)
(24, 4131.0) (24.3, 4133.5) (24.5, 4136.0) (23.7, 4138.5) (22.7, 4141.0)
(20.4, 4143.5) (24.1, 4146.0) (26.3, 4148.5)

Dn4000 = 1.25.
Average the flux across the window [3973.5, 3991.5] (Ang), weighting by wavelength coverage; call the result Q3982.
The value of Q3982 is 21.4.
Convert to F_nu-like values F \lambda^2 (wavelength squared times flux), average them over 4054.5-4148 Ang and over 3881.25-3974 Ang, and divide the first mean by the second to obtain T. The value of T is 1.3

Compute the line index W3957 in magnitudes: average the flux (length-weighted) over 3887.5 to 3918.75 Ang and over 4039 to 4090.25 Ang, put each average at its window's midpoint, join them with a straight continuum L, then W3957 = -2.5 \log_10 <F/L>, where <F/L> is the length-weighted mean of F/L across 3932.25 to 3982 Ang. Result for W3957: 0.20 mag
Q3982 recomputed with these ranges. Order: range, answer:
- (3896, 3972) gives 20.6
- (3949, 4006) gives 21.3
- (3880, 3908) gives 20.1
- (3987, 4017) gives 24.9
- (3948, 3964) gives 21.4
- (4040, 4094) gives 24.7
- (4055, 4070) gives 25.8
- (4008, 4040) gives 24.6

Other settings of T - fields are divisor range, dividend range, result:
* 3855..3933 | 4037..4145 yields 1.23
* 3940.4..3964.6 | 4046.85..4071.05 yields 1.25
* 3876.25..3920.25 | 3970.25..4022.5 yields 1.14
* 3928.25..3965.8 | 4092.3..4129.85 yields 1.23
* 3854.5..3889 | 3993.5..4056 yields 1.28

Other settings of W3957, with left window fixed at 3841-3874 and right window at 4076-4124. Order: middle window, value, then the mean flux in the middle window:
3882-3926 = 0.002 mag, 21.8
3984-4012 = -0.111 mag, 24.7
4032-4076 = -0.107 mag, 24.9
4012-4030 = -0.098 mag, 24.5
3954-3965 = 0.101 mag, 20.2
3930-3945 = 0.236 mag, 17.7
